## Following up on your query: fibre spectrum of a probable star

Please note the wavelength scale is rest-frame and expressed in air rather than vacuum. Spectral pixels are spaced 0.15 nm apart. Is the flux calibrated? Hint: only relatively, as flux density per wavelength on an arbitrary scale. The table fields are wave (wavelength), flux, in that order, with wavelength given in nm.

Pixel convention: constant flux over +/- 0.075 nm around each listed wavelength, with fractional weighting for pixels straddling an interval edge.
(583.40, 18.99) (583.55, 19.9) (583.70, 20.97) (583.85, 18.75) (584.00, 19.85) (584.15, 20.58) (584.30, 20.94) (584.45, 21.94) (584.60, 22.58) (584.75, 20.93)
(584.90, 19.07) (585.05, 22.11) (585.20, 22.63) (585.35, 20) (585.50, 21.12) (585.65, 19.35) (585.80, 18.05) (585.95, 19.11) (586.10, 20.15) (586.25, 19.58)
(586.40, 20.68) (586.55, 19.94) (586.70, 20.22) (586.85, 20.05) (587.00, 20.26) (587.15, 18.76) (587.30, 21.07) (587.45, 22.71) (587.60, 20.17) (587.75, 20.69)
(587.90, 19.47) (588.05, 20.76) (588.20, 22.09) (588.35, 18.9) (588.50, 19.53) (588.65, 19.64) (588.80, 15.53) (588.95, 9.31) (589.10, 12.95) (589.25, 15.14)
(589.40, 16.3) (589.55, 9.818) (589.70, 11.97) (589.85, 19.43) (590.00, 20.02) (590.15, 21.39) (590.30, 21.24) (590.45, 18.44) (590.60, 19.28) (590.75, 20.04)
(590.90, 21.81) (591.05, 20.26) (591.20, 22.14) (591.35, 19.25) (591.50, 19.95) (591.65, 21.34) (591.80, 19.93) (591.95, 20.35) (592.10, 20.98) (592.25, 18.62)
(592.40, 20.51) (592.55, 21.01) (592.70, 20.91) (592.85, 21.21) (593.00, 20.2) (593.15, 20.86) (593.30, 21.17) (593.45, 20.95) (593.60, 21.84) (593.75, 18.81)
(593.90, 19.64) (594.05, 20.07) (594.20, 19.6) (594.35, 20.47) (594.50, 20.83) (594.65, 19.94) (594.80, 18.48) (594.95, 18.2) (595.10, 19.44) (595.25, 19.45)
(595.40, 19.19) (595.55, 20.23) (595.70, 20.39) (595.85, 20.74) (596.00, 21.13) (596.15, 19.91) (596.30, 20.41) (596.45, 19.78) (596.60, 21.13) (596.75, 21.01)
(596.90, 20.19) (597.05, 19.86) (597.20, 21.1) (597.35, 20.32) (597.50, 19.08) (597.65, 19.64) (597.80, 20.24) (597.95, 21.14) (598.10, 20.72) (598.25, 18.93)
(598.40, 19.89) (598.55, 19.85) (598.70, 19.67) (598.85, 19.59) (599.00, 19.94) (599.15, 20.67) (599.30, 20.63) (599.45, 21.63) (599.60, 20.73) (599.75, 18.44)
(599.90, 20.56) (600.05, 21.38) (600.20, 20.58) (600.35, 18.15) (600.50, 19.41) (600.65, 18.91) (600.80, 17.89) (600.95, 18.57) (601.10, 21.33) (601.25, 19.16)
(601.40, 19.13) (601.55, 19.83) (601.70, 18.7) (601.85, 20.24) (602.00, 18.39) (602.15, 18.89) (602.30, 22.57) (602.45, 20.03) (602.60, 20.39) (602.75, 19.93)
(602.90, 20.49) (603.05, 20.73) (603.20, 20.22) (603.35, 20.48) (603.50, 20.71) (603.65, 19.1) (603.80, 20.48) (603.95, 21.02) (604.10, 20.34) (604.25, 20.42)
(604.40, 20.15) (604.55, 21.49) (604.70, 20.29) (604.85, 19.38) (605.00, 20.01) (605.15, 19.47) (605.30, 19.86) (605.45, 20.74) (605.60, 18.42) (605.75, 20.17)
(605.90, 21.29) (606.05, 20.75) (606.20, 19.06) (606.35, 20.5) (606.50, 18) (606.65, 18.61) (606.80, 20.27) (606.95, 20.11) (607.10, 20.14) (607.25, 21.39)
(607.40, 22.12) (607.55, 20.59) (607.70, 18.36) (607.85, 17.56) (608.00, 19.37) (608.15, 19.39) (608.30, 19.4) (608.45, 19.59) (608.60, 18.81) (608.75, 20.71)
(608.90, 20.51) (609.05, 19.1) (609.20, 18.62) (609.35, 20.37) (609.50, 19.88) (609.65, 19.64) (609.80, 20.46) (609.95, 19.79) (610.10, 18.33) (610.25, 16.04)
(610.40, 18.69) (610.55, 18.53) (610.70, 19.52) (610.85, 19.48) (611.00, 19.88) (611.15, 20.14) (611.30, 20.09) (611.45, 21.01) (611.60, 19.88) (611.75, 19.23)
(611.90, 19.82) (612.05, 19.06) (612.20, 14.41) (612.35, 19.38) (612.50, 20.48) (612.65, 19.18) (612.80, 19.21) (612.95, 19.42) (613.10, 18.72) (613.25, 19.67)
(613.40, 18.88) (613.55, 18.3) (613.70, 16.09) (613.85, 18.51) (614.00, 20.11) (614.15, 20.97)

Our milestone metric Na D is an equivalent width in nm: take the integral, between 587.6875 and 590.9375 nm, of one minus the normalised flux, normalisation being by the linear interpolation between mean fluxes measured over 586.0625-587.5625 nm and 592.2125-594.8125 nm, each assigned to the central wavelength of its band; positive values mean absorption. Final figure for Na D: 0.400 nm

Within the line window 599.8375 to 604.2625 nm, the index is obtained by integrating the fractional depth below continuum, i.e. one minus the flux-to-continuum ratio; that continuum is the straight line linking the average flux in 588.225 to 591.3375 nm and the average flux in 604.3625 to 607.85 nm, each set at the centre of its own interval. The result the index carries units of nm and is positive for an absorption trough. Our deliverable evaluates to -0.11 nm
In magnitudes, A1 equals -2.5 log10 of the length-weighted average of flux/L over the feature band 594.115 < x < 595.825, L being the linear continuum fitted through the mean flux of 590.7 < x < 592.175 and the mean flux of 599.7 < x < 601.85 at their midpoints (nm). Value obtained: 0.03 mag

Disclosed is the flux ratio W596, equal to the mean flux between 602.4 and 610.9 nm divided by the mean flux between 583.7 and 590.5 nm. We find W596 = 1.03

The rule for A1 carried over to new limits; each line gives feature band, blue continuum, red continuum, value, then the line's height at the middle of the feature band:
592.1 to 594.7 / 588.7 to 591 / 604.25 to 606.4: -0.16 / 17.6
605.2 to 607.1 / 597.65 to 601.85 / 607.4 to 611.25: -0.02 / 19.5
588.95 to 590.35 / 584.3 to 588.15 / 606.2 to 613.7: 0.26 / 20.3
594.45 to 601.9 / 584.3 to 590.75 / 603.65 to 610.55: -0.02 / 19.5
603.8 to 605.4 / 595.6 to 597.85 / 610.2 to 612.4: -0.03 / 19.6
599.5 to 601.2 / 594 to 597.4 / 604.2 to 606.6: 0.02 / 20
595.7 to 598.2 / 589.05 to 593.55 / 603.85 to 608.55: -0.05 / 19.5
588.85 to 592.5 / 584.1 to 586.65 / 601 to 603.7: 0.11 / 20.4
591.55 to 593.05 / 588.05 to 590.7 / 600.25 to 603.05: -0.15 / 17.8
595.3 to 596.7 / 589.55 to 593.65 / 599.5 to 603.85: -0.02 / 19.9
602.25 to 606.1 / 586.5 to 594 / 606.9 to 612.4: -0.05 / 19.4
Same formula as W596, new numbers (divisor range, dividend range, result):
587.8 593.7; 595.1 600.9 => 1.05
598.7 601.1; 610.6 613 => 0.98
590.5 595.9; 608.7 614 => 0.95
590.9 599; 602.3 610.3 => 0.98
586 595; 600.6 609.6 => 1.02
